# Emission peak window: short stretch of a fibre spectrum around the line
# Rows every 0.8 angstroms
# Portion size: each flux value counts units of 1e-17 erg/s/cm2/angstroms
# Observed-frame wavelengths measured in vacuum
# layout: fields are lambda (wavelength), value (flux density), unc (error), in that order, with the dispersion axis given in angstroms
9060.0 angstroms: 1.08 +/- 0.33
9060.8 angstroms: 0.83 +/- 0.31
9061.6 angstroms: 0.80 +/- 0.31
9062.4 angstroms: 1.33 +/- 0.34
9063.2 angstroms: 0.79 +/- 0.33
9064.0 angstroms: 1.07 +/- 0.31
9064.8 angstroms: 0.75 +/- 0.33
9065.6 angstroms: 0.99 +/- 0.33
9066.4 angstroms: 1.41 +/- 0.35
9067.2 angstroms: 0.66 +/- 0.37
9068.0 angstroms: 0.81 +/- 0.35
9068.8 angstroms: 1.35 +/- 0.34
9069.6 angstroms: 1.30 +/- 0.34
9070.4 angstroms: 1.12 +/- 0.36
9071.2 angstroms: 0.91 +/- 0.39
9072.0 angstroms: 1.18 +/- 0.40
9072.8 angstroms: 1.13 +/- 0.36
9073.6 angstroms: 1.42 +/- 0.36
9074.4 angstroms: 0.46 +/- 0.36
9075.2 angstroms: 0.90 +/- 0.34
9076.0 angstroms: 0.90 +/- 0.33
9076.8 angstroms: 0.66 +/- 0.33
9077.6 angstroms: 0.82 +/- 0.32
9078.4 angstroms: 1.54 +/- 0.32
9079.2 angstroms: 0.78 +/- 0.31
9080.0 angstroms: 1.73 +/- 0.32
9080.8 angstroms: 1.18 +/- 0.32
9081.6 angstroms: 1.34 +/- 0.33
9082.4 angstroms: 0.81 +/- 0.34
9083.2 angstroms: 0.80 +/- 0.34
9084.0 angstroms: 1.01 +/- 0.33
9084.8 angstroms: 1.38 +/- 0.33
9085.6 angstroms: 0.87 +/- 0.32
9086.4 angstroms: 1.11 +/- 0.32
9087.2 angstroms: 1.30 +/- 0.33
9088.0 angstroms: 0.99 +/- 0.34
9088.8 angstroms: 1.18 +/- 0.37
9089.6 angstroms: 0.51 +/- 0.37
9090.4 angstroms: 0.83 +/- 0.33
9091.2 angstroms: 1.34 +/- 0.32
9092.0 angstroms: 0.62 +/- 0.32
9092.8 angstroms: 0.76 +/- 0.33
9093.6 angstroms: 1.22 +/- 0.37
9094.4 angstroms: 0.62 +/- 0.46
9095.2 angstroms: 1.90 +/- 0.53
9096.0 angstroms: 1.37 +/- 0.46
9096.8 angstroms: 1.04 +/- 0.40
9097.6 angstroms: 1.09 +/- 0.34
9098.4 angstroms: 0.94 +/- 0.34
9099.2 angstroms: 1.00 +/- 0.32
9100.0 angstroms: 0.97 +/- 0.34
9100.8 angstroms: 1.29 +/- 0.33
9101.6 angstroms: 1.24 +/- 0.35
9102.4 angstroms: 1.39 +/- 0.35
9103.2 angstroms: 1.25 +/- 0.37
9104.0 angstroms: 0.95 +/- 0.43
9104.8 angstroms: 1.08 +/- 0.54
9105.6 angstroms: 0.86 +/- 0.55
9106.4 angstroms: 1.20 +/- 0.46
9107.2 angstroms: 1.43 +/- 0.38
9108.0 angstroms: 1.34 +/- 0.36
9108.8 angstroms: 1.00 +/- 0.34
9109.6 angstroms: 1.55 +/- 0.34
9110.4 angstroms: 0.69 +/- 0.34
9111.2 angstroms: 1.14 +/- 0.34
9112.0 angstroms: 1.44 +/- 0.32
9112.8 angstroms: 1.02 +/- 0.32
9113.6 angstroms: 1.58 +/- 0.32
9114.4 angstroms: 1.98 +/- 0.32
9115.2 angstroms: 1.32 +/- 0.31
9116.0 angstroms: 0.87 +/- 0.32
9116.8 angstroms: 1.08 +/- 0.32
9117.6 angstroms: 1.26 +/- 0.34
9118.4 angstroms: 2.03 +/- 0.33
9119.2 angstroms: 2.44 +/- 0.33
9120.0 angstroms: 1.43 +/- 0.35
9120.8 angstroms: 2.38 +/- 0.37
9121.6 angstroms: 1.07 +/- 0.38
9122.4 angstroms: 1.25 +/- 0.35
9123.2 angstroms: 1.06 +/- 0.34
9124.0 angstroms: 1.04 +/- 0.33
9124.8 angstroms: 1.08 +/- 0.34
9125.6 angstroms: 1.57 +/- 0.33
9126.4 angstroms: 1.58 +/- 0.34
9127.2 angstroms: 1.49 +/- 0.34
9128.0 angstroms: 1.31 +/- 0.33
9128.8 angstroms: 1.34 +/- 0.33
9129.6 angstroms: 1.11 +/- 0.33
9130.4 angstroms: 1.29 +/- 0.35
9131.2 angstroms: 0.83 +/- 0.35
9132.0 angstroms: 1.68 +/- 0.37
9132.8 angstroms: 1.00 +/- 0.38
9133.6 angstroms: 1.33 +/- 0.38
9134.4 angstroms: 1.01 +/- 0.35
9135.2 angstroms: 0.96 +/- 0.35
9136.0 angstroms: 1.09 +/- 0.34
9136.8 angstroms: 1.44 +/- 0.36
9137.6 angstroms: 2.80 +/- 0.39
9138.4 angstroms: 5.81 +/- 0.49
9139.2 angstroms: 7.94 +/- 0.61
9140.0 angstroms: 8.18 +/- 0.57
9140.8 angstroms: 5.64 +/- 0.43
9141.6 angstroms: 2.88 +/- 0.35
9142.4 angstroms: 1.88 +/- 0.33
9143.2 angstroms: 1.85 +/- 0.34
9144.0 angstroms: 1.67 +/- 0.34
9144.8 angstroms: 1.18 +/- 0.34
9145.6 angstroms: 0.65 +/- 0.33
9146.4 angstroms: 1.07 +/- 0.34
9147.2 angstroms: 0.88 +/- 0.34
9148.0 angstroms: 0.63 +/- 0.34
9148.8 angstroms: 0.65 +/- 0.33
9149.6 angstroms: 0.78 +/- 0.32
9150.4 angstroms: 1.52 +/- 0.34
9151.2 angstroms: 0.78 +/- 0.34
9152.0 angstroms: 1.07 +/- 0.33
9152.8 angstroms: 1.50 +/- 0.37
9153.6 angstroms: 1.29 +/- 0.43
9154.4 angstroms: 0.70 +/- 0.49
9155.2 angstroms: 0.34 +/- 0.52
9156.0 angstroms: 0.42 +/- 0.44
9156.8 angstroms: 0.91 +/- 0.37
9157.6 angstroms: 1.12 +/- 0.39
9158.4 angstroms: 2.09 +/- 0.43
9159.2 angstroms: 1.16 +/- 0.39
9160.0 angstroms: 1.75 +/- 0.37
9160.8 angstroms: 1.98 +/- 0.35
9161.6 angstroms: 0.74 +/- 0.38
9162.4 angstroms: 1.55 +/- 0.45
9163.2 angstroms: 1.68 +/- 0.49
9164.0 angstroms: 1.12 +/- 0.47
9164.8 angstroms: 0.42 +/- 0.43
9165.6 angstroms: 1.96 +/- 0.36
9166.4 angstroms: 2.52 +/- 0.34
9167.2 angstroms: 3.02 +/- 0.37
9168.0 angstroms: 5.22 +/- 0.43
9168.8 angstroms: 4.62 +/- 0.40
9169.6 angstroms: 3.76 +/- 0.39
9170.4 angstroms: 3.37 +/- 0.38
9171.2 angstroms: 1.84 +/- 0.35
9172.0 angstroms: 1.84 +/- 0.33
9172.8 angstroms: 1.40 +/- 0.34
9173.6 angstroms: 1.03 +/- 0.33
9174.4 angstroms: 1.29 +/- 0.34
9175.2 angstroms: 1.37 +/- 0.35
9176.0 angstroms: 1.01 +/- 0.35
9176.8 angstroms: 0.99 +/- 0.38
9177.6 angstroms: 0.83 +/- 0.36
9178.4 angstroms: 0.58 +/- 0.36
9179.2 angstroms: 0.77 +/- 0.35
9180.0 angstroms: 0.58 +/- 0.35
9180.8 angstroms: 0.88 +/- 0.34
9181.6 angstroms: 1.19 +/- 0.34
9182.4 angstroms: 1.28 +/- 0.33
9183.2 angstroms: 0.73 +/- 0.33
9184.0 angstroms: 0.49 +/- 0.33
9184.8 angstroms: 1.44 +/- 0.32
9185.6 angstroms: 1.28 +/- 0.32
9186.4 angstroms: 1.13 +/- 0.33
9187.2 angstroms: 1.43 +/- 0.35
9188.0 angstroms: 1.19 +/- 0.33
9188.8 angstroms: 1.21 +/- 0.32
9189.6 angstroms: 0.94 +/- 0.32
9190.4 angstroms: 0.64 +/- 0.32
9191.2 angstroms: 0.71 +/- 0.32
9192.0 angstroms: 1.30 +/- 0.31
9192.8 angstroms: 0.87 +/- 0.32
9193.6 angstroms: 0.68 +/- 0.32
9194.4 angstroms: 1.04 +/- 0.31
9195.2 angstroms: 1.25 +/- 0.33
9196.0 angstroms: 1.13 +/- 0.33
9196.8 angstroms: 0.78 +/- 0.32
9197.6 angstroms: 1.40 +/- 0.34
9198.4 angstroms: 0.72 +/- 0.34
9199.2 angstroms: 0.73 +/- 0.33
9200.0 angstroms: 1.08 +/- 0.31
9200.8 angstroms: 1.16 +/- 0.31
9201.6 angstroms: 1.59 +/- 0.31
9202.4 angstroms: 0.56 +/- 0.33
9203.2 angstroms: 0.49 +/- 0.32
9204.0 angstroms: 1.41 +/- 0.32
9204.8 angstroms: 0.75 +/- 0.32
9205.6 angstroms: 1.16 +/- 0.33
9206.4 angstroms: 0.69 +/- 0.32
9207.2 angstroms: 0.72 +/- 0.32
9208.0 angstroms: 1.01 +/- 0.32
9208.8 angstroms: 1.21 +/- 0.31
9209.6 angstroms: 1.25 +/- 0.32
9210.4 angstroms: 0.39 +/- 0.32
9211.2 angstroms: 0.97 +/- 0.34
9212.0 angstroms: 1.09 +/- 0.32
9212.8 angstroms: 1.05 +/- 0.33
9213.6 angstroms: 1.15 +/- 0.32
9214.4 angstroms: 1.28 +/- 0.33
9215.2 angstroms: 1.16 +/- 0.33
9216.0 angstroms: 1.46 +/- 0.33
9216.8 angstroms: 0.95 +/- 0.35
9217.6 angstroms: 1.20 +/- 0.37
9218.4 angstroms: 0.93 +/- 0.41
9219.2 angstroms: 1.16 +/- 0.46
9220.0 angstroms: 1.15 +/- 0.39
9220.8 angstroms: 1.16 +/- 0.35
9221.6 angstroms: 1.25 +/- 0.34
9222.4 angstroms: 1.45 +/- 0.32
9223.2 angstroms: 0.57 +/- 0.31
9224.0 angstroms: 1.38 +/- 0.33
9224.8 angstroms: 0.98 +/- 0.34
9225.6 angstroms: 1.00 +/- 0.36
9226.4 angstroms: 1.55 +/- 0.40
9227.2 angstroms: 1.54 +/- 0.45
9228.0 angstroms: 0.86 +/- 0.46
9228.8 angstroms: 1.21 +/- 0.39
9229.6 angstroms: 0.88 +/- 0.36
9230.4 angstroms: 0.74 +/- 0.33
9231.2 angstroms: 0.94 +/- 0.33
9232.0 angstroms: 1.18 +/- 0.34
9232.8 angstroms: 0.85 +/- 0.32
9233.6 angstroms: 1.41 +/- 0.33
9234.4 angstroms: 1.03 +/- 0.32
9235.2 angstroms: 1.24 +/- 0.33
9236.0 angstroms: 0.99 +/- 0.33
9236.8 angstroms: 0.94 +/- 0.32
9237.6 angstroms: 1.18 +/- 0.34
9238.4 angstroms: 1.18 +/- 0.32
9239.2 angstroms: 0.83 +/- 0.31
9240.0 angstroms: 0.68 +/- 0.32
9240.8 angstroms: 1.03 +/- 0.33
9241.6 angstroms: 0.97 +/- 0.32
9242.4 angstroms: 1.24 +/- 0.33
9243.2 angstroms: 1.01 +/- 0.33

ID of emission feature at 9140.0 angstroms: H-alpha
